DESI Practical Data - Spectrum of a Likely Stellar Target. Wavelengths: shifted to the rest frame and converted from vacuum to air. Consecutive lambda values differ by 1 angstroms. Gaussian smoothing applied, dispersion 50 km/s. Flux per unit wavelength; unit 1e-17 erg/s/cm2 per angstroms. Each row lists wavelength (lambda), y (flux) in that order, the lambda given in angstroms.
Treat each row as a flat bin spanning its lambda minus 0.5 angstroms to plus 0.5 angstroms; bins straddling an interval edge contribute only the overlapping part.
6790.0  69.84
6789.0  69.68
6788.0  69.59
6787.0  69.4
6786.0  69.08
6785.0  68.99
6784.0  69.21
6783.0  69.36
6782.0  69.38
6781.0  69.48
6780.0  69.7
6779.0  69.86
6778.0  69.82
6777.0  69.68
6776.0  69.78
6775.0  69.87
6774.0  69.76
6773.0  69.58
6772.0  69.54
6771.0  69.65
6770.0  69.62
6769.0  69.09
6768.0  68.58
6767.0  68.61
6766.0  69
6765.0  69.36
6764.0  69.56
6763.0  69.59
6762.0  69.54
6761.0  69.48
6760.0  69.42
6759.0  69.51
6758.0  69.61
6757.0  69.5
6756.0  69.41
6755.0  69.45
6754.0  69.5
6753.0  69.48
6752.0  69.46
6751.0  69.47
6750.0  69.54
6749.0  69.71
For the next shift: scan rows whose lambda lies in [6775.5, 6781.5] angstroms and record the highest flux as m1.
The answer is 69.86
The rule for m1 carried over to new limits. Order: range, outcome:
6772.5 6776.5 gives 69.87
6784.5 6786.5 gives 69.08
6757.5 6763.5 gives 69.61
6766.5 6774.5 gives 69.76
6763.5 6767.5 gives 69.56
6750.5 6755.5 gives 69.5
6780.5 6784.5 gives 69.48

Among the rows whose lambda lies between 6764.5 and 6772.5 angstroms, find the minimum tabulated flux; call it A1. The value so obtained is 68.58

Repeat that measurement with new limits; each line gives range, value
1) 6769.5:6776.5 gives 69.54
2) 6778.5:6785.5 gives 68.99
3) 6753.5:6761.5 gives 69.41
